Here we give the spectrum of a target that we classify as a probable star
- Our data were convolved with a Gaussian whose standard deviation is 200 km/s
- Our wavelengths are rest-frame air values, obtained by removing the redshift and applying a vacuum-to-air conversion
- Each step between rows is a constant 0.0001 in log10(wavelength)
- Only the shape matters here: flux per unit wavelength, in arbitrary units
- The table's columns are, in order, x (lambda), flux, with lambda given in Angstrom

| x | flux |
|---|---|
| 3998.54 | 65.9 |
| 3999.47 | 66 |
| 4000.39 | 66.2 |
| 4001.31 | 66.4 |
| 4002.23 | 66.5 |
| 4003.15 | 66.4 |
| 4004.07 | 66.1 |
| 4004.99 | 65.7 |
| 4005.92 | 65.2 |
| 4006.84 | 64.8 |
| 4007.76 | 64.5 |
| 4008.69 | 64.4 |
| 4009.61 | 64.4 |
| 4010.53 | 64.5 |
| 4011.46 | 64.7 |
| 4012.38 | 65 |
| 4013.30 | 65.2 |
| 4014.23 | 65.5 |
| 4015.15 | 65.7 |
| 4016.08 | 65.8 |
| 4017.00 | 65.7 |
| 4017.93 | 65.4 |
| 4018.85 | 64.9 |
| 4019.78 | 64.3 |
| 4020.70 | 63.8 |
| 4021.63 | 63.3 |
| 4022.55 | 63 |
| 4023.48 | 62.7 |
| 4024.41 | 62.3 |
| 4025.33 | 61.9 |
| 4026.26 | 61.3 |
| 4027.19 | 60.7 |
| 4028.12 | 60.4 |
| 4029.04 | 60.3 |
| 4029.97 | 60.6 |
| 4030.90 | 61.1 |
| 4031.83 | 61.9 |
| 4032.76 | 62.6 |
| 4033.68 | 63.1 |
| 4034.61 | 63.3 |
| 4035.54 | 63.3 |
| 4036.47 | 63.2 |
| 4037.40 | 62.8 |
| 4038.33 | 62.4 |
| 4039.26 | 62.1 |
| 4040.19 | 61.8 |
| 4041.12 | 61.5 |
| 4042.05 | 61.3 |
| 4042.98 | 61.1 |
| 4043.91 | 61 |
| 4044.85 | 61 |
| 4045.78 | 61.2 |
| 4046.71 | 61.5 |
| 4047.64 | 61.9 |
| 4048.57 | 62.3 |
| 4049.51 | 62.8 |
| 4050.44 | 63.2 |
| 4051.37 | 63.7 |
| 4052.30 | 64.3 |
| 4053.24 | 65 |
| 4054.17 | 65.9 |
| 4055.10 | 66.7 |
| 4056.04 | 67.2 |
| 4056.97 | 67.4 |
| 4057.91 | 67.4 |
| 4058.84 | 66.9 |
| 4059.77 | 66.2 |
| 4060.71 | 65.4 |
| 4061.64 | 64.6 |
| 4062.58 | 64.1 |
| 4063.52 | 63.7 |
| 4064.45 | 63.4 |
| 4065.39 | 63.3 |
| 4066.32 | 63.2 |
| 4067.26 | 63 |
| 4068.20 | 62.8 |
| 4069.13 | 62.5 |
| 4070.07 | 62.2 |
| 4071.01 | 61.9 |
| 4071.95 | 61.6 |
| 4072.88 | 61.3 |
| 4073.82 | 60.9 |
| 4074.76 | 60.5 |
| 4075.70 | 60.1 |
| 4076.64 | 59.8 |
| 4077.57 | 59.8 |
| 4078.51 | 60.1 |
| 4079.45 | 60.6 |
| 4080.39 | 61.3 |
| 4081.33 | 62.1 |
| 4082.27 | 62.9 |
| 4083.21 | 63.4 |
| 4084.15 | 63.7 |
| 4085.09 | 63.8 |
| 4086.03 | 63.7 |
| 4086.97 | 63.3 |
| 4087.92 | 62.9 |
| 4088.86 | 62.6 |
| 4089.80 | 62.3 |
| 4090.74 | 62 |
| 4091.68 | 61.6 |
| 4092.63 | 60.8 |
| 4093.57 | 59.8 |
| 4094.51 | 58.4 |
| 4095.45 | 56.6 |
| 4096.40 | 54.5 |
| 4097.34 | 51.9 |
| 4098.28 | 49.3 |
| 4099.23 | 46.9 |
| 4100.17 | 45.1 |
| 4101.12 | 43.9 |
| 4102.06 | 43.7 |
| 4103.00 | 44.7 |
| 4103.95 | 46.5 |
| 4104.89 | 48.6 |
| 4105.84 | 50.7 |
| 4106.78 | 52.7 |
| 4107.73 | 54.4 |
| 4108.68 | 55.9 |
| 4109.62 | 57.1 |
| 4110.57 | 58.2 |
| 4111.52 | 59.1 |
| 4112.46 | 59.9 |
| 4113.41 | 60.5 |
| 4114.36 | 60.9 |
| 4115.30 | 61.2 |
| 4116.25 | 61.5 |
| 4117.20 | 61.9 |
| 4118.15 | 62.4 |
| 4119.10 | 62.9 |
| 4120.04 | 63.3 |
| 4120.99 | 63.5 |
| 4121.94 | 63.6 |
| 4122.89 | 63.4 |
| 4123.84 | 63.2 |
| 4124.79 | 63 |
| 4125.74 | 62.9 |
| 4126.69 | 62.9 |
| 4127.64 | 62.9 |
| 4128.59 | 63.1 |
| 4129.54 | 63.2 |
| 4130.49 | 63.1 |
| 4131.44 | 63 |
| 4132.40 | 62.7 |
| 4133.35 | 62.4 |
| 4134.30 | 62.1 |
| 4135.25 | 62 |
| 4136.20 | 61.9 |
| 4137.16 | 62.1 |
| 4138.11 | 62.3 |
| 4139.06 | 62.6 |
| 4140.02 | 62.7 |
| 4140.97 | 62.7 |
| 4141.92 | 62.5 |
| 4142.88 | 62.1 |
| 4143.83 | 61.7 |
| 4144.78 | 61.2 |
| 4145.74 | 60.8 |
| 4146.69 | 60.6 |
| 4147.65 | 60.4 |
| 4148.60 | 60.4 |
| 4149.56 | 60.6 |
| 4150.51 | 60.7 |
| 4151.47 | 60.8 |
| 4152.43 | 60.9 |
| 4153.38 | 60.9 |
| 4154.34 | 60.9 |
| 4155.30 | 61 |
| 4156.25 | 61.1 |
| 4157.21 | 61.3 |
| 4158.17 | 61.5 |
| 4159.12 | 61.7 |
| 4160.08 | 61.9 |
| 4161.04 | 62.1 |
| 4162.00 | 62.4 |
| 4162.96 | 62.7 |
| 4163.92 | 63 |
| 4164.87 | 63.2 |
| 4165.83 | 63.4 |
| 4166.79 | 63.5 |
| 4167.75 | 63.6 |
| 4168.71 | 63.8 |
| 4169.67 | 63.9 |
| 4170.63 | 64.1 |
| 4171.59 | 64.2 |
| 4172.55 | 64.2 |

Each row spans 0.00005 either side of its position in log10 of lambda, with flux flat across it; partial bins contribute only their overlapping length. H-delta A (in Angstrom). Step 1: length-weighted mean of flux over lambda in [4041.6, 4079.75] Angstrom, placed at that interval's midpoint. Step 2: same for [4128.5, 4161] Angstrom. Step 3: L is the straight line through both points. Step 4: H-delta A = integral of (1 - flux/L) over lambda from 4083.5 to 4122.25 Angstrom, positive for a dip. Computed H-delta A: 3.2 Angstrom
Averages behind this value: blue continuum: 63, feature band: 57.2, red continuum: 61.7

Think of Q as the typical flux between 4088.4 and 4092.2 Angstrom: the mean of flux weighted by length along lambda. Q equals 62.1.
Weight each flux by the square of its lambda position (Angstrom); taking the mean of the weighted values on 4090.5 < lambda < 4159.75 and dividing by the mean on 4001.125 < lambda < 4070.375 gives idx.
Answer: 1.0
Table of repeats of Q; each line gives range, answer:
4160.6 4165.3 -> 62.7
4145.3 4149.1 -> 60.5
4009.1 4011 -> 64.5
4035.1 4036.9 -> 63.2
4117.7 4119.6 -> 62.9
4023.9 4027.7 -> 61.5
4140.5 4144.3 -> 62.3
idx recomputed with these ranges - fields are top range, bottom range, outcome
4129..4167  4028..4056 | 1.04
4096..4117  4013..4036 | 0.88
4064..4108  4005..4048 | 0.95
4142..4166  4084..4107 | 1.15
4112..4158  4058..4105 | 1.07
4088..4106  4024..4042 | 0.89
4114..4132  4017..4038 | 1.05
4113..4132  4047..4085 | 1.02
